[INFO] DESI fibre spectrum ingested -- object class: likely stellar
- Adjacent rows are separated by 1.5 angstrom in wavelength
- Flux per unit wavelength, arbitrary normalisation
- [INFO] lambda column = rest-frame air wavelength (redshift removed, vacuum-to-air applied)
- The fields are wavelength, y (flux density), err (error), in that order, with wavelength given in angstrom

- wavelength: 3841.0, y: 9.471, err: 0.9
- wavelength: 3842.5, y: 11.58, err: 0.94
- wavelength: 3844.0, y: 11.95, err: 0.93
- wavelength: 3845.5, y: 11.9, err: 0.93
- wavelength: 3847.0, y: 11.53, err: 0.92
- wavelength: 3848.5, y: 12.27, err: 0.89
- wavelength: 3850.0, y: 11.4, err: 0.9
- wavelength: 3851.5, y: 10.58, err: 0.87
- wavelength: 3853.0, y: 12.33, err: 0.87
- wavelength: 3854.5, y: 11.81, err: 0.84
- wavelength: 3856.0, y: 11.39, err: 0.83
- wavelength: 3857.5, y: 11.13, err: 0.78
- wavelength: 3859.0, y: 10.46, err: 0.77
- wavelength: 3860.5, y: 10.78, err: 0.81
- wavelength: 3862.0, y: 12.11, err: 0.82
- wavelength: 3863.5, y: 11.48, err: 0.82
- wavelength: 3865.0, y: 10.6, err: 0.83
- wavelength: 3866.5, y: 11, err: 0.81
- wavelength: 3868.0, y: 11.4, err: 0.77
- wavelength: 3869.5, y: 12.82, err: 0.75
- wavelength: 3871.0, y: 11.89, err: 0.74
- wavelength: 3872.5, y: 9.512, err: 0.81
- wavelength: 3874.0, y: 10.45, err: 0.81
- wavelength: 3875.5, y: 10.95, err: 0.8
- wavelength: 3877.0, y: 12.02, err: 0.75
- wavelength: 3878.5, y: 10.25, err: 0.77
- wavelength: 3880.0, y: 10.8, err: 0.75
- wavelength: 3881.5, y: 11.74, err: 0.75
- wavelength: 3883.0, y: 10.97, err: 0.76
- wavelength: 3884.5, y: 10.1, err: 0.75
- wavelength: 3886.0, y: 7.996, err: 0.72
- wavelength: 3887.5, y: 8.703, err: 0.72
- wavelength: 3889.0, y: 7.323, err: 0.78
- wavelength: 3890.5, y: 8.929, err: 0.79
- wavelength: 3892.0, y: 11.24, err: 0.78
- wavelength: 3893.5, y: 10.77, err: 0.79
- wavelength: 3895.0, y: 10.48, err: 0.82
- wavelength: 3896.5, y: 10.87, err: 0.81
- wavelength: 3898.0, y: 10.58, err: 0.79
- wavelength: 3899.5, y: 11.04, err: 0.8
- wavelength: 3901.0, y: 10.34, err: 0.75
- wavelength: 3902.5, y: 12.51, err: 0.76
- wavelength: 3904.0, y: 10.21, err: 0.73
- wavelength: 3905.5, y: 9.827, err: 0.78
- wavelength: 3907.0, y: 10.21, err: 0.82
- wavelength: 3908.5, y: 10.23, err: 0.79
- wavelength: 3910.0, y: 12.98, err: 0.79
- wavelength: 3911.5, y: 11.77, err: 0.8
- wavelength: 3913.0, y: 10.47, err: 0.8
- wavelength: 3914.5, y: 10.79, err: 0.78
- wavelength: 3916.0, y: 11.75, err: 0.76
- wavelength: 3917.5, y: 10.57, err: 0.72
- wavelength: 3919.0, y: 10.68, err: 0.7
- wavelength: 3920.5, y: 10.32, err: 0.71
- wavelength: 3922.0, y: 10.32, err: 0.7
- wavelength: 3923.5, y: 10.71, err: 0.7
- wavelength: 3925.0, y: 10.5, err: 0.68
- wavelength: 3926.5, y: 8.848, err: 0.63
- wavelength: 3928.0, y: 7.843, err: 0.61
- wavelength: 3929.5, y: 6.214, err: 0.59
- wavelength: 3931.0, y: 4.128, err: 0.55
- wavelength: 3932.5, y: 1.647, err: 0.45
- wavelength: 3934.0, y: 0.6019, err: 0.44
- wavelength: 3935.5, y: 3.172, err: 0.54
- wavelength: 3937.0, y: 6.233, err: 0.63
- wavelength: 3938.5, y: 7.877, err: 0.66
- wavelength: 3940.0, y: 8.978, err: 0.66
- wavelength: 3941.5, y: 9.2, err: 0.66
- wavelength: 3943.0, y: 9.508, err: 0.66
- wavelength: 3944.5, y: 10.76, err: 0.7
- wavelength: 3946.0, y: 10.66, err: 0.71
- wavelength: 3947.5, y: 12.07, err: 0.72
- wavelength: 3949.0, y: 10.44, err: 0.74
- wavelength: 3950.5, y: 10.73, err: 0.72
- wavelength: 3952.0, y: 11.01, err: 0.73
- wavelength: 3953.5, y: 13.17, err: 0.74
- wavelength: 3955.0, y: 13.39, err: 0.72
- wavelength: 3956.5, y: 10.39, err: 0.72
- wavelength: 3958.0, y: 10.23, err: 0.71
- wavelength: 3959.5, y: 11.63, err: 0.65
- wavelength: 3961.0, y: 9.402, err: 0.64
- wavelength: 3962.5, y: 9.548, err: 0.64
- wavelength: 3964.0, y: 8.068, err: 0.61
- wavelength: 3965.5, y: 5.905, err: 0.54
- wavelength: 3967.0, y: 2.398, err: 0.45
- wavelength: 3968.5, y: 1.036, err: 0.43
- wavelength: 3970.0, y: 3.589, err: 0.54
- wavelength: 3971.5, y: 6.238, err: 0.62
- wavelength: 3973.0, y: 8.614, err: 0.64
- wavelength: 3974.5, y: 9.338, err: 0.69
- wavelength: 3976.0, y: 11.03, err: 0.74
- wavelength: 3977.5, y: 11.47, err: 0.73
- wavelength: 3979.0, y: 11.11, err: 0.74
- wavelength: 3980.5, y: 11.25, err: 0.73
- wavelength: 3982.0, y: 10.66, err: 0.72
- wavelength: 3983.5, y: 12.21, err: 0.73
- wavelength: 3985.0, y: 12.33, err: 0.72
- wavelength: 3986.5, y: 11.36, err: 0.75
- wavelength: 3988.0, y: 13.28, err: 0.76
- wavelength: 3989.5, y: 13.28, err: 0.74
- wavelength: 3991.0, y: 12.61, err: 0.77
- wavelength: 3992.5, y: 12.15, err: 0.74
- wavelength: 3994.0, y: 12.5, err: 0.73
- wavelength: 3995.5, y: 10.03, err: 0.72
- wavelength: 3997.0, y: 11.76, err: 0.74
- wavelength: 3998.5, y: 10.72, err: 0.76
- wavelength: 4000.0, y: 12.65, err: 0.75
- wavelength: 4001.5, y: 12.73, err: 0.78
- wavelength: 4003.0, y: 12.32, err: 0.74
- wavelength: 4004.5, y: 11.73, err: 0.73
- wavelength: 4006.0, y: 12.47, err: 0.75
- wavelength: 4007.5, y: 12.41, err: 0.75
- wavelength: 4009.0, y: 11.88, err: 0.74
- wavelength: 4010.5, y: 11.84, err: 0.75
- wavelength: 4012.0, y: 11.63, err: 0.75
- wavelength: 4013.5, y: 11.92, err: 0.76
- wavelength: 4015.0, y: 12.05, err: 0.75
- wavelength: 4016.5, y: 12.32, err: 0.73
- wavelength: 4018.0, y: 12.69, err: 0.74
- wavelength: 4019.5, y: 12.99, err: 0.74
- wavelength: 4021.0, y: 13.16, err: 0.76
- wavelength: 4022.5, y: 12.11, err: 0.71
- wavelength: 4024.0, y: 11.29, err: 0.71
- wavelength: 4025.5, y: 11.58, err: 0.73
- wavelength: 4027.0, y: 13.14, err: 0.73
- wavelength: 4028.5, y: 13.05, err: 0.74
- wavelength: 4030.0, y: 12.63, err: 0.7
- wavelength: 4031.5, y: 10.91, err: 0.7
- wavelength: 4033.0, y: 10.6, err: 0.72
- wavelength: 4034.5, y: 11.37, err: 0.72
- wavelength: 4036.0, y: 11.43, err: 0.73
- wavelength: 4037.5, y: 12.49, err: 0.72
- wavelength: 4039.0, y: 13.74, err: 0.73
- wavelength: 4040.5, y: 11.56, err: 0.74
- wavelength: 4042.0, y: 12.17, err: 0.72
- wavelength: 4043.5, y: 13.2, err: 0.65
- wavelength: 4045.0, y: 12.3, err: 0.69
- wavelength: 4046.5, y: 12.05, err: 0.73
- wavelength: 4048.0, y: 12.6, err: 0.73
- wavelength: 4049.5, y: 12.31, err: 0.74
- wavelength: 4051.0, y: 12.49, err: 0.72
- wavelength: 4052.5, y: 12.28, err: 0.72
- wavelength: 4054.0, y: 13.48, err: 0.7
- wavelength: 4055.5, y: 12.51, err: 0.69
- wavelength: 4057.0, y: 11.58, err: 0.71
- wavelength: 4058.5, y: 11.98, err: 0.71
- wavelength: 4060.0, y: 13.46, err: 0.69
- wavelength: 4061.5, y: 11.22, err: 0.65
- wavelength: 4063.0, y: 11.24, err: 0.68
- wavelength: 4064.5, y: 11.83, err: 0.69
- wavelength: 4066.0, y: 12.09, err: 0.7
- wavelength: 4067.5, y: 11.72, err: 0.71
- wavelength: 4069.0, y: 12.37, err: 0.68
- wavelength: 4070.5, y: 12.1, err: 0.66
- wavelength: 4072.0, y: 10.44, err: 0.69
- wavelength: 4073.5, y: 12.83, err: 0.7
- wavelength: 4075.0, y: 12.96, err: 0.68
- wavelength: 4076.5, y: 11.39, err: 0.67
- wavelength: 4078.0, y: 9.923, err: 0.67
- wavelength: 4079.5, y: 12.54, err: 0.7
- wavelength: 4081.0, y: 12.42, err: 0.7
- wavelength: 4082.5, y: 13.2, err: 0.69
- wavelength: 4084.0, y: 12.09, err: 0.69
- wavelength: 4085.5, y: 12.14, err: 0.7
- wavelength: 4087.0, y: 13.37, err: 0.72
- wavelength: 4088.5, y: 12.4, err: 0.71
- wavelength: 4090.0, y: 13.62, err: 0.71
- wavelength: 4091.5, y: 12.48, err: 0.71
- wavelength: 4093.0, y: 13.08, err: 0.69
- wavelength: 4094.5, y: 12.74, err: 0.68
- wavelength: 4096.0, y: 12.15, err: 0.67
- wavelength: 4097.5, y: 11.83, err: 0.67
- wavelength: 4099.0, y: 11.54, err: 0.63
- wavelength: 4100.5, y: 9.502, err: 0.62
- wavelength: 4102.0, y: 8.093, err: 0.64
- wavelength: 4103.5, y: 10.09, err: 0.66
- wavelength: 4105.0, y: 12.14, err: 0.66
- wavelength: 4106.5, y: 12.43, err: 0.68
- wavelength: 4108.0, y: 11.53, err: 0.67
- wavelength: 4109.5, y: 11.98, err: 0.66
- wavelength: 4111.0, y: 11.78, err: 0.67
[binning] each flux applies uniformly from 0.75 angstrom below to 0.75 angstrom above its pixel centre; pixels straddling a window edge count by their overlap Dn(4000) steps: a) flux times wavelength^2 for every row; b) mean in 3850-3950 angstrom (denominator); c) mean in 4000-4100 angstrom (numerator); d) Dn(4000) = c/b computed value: 1.32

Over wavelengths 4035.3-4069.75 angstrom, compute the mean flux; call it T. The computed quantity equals 12.3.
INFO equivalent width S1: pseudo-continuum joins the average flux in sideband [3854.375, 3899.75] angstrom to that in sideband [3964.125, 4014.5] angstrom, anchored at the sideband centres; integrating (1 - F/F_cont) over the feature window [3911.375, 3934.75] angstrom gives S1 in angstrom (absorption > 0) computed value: 4.7 angstrom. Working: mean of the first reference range 10.7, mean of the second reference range 10.5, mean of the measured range 8.49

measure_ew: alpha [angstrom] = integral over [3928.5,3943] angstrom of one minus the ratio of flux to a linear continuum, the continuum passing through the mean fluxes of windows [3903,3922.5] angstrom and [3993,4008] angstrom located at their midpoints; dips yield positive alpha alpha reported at 7.2 angstrom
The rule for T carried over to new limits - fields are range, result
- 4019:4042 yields 12.1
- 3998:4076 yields 12.2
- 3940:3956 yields 11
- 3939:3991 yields 9.86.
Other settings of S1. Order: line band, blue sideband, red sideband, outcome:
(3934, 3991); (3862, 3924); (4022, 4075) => 9.65 angstrom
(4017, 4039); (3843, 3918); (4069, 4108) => -1.04 angstrom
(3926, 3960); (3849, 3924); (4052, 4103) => 7.78 angstrom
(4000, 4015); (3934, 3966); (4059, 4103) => -2.25 angstrom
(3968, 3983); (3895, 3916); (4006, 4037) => 3.88 angstrom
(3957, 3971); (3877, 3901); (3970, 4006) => 5.16 angstrom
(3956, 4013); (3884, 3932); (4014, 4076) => 4.39 angstrom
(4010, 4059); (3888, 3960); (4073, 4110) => -4.71 angstrom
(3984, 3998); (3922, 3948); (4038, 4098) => -3.70 angstrom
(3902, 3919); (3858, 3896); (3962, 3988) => -1.77 angstrom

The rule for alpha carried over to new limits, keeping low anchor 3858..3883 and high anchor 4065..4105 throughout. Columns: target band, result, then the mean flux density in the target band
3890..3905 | 0.69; 10.7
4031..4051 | -0.59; 12.1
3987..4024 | -1.85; 12.2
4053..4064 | -0.38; 12.2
